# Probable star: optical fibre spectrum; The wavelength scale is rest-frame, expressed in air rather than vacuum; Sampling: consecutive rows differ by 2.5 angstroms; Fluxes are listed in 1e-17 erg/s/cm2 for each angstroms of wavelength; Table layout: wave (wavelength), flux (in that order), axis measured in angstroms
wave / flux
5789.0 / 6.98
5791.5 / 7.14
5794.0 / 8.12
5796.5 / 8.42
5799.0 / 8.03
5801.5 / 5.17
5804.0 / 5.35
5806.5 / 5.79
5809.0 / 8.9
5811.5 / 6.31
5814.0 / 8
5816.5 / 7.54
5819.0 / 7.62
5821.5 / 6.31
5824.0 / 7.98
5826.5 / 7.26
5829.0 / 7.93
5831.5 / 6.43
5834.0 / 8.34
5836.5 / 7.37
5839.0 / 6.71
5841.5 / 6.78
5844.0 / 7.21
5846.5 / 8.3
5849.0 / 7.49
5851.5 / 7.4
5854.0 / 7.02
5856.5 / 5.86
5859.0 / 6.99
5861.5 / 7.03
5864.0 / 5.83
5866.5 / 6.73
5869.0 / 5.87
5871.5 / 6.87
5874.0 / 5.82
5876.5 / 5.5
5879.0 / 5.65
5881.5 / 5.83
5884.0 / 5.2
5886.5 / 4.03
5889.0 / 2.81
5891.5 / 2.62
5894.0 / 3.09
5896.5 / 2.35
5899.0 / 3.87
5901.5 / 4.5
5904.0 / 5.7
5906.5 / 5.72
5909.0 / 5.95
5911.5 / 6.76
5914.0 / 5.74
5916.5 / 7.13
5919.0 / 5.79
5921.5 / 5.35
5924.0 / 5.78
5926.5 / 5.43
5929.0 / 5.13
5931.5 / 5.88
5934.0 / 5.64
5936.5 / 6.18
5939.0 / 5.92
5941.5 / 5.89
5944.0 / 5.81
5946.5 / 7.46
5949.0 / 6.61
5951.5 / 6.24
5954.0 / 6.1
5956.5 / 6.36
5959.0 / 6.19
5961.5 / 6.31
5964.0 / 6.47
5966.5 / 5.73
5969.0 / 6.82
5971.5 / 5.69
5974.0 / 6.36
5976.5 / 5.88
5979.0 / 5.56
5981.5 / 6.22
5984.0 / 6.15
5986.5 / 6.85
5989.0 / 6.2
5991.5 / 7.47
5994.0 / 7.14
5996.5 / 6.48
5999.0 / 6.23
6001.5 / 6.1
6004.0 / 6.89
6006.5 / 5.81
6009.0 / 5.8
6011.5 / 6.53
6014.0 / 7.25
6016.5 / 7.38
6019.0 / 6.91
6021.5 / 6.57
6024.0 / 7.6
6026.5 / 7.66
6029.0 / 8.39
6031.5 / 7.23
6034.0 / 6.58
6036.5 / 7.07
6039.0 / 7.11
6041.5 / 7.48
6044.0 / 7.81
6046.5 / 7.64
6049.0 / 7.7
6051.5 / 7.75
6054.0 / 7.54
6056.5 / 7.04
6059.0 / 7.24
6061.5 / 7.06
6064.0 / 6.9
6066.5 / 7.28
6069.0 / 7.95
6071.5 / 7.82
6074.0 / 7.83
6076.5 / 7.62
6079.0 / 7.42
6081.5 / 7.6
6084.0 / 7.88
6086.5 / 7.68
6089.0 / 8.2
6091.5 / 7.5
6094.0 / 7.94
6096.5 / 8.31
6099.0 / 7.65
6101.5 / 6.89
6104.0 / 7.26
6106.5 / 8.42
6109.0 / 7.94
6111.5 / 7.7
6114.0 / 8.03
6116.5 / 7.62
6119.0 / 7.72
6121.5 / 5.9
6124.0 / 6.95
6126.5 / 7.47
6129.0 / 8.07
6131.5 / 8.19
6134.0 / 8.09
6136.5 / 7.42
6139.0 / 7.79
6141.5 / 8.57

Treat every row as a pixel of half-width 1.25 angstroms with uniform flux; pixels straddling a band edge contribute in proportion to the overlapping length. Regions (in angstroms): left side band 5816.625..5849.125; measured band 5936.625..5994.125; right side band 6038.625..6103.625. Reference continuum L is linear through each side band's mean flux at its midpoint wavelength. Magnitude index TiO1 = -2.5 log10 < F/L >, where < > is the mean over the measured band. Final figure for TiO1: 0.19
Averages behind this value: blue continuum 7.37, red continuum 7.57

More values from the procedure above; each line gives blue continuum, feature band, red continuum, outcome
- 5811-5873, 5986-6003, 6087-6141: 0.12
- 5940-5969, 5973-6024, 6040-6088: 0.05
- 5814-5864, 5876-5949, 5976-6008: 0.27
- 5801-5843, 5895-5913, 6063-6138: 0.41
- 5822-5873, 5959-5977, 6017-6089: 0.18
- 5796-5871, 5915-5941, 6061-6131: 0.24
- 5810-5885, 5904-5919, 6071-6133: 0.15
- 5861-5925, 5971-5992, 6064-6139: 0.01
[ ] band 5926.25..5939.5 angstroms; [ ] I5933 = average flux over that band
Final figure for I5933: 5.7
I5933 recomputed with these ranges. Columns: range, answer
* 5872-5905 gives 4.43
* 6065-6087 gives 7.67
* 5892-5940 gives 5.32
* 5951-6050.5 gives 6.71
